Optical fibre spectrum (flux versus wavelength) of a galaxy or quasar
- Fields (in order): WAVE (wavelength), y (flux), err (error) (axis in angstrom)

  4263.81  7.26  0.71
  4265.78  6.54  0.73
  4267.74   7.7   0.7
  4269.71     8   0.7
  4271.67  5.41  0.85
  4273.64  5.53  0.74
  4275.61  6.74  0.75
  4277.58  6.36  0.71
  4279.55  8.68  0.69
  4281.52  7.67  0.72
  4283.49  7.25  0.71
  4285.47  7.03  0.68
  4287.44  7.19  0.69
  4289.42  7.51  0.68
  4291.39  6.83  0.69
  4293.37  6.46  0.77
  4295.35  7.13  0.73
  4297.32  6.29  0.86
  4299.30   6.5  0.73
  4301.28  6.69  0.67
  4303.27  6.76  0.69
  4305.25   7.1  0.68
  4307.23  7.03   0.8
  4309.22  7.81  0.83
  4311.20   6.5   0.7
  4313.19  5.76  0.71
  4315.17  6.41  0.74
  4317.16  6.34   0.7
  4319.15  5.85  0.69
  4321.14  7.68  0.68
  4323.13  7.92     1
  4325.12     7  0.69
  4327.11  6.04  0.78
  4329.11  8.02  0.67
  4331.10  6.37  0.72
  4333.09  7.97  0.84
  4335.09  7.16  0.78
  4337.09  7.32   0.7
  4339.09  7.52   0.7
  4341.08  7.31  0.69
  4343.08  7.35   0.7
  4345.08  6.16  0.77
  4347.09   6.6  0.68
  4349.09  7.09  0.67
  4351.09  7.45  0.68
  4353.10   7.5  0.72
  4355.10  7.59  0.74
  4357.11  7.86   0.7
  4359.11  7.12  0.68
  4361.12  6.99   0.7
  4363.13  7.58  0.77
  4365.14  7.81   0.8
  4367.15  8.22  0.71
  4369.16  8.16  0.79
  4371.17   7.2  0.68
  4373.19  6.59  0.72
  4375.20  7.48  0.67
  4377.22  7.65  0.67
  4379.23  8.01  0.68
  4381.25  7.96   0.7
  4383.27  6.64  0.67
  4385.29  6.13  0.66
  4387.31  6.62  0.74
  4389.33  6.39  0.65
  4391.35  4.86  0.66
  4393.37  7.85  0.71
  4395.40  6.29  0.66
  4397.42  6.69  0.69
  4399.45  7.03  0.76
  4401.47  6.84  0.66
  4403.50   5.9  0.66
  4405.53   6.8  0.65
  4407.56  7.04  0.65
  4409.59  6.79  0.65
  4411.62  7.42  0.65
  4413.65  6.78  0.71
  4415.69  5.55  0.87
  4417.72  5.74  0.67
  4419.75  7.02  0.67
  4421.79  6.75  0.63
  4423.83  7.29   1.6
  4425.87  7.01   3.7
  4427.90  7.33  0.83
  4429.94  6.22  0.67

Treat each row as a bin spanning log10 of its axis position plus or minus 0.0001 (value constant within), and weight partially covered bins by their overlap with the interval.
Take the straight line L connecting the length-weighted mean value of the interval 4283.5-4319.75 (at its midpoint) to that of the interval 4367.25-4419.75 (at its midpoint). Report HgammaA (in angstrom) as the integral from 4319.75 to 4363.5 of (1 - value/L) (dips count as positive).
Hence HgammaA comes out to -2.9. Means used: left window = 6.75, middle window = 7.24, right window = 6.84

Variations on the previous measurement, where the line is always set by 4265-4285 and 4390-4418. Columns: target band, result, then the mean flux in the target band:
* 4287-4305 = 0.28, 6.82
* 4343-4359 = -1.07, 7.19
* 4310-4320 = 0.95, 6.21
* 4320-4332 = -0.60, 7.16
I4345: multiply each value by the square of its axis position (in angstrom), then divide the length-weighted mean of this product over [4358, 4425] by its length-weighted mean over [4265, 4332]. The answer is 1.05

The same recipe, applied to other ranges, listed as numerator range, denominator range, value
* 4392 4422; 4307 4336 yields 1.00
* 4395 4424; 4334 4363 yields 0.95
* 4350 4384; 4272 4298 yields 1.13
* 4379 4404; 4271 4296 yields 1.01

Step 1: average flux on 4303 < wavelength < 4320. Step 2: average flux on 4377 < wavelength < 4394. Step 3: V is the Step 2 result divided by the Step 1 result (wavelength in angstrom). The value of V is 1.03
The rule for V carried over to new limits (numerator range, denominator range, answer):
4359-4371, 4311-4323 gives 1.17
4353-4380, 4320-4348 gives 1.05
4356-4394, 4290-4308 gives 1.07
